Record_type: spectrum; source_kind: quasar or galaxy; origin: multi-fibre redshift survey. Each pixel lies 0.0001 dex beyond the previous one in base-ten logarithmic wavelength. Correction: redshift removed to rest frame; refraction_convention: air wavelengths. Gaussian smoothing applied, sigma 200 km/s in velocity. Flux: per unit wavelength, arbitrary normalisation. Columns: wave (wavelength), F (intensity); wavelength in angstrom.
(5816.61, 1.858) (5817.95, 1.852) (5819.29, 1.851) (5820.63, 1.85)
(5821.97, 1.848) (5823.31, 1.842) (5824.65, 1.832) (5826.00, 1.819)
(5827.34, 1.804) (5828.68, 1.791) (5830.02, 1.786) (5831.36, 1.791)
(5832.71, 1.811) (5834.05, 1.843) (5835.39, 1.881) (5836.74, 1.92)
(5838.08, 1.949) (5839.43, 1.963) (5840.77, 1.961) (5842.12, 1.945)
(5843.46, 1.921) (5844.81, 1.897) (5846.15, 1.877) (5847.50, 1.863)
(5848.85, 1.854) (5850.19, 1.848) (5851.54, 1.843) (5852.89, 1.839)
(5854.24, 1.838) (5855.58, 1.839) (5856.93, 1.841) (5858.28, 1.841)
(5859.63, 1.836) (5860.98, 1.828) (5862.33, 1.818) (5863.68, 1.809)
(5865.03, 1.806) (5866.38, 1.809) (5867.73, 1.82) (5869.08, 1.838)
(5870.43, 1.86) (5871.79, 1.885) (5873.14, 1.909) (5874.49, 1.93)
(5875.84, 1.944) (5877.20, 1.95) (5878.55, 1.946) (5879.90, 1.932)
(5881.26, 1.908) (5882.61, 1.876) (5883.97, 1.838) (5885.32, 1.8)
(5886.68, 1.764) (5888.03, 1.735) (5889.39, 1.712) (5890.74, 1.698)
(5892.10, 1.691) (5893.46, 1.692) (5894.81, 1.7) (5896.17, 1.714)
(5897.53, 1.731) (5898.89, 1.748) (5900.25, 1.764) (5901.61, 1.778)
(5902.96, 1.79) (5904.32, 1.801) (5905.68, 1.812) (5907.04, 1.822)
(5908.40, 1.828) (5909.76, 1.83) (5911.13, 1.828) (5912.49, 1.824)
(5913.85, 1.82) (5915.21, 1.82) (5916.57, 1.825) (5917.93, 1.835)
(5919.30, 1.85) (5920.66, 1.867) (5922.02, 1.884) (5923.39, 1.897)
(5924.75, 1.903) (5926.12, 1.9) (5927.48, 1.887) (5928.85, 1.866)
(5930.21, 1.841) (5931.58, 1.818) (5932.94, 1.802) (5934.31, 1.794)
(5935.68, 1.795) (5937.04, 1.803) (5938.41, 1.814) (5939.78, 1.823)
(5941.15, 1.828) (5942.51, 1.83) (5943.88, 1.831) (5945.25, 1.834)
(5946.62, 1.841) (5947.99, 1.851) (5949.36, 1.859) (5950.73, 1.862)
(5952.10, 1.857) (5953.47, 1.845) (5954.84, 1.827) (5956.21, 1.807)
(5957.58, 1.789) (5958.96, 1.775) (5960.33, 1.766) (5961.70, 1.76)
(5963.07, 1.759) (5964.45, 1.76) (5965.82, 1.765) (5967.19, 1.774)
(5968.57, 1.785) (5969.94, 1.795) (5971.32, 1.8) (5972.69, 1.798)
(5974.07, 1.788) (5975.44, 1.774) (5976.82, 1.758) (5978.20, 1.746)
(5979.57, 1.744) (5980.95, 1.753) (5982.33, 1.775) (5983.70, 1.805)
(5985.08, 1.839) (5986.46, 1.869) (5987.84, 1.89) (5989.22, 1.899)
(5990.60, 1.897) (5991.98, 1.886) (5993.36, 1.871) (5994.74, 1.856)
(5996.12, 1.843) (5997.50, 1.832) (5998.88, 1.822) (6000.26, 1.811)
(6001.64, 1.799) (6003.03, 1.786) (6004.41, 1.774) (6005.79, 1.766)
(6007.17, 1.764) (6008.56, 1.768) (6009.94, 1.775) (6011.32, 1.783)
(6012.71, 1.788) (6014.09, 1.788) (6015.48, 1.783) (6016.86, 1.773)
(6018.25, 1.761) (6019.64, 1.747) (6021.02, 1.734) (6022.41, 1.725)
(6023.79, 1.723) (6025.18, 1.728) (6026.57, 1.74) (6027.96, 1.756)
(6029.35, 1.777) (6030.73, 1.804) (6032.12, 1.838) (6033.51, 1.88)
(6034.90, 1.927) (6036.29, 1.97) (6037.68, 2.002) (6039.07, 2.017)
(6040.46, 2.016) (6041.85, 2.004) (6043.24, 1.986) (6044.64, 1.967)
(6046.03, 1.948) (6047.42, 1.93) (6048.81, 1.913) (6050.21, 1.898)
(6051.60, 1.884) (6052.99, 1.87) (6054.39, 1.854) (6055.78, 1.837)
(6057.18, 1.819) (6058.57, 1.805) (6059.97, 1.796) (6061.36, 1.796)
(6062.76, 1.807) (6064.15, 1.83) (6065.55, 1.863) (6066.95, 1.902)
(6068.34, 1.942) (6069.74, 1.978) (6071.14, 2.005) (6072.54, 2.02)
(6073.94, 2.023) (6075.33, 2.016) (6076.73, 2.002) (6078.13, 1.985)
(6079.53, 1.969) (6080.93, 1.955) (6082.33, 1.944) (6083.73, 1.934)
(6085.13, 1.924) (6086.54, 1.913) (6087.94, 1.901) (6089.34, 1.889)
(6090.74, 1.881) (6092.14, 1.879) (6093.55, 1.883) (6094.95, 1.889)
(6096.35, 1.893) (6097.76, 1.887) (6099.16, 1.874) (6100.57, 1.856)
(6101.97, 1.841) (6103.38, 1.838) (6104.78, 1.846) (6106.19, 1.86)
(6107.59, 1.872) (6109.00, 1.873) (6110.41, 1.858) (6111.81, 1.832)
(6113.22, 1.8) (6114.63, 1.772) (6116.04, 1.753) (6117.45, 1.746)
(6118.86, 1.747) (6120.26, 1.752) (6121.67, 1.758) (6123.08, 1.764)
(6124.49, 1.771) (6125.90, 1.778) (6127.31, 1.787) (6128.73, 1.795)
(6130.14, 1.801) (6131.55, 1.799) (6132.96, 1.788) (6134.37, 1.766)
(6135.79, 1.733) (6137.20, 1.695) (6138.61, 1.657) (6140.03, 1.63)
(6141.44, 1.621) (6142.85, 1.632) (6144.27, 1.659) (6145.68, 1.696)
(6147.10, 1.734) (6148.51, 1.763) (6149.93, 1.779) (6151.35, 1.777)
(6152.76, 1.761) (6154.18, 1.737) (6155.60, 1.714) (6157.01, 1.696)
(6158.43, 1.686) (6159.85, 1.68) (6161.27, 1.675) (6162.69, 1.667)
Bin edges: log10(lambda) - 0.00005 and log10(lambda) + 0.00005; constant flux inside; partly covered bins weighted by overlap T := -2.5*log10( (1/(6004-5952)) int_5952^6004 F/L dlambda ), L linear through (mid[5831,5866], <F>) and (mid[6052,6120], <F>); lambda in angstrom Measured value 0.038 mag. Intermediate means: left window 1.86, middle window 1.81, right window 1.88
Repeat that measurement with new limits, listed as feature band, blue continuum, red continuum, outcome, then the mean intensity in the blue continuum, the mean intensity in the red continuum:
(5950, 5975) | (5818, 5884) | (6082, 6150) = 0.03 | 1.86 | 1.8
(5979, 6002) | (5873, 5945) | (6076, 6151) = -0.01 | 1.82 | 1.82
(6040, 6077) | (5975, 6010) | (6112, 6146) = -0.08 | 1.81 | 1.74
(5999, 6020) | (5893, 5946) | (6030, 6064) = 0.06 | 1.82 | 1.9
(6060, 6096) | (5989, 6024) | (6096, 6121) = -0.06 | 1.8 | 1.83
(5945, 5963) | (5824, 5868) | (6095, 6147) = 0.00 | 1.85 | 1.78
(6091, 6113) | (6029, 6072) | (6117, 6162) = -0.04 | 1.9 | 1.73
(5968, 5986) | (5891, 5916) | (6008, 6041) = 0.01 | 1.78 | 1.82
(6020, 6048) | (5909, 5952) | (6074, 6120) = 0.00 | 1.84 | 1.88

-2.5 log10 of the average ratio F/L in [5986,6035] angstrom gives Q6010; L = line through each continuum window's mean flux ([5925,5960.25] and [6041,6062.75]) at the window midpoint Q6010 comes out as 0.036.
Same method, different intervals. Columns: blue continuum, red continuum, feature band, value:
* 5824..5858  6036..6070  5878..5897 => 0.051 mag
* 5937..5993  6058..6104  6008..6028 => 0.058 mag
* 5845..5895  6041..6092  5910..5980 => 0.028 mag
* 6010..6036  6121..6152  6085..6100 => -0.081 mag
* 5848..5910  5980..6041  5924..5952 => -0.012 mag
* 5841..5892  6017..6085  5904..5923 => 0.016 mag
